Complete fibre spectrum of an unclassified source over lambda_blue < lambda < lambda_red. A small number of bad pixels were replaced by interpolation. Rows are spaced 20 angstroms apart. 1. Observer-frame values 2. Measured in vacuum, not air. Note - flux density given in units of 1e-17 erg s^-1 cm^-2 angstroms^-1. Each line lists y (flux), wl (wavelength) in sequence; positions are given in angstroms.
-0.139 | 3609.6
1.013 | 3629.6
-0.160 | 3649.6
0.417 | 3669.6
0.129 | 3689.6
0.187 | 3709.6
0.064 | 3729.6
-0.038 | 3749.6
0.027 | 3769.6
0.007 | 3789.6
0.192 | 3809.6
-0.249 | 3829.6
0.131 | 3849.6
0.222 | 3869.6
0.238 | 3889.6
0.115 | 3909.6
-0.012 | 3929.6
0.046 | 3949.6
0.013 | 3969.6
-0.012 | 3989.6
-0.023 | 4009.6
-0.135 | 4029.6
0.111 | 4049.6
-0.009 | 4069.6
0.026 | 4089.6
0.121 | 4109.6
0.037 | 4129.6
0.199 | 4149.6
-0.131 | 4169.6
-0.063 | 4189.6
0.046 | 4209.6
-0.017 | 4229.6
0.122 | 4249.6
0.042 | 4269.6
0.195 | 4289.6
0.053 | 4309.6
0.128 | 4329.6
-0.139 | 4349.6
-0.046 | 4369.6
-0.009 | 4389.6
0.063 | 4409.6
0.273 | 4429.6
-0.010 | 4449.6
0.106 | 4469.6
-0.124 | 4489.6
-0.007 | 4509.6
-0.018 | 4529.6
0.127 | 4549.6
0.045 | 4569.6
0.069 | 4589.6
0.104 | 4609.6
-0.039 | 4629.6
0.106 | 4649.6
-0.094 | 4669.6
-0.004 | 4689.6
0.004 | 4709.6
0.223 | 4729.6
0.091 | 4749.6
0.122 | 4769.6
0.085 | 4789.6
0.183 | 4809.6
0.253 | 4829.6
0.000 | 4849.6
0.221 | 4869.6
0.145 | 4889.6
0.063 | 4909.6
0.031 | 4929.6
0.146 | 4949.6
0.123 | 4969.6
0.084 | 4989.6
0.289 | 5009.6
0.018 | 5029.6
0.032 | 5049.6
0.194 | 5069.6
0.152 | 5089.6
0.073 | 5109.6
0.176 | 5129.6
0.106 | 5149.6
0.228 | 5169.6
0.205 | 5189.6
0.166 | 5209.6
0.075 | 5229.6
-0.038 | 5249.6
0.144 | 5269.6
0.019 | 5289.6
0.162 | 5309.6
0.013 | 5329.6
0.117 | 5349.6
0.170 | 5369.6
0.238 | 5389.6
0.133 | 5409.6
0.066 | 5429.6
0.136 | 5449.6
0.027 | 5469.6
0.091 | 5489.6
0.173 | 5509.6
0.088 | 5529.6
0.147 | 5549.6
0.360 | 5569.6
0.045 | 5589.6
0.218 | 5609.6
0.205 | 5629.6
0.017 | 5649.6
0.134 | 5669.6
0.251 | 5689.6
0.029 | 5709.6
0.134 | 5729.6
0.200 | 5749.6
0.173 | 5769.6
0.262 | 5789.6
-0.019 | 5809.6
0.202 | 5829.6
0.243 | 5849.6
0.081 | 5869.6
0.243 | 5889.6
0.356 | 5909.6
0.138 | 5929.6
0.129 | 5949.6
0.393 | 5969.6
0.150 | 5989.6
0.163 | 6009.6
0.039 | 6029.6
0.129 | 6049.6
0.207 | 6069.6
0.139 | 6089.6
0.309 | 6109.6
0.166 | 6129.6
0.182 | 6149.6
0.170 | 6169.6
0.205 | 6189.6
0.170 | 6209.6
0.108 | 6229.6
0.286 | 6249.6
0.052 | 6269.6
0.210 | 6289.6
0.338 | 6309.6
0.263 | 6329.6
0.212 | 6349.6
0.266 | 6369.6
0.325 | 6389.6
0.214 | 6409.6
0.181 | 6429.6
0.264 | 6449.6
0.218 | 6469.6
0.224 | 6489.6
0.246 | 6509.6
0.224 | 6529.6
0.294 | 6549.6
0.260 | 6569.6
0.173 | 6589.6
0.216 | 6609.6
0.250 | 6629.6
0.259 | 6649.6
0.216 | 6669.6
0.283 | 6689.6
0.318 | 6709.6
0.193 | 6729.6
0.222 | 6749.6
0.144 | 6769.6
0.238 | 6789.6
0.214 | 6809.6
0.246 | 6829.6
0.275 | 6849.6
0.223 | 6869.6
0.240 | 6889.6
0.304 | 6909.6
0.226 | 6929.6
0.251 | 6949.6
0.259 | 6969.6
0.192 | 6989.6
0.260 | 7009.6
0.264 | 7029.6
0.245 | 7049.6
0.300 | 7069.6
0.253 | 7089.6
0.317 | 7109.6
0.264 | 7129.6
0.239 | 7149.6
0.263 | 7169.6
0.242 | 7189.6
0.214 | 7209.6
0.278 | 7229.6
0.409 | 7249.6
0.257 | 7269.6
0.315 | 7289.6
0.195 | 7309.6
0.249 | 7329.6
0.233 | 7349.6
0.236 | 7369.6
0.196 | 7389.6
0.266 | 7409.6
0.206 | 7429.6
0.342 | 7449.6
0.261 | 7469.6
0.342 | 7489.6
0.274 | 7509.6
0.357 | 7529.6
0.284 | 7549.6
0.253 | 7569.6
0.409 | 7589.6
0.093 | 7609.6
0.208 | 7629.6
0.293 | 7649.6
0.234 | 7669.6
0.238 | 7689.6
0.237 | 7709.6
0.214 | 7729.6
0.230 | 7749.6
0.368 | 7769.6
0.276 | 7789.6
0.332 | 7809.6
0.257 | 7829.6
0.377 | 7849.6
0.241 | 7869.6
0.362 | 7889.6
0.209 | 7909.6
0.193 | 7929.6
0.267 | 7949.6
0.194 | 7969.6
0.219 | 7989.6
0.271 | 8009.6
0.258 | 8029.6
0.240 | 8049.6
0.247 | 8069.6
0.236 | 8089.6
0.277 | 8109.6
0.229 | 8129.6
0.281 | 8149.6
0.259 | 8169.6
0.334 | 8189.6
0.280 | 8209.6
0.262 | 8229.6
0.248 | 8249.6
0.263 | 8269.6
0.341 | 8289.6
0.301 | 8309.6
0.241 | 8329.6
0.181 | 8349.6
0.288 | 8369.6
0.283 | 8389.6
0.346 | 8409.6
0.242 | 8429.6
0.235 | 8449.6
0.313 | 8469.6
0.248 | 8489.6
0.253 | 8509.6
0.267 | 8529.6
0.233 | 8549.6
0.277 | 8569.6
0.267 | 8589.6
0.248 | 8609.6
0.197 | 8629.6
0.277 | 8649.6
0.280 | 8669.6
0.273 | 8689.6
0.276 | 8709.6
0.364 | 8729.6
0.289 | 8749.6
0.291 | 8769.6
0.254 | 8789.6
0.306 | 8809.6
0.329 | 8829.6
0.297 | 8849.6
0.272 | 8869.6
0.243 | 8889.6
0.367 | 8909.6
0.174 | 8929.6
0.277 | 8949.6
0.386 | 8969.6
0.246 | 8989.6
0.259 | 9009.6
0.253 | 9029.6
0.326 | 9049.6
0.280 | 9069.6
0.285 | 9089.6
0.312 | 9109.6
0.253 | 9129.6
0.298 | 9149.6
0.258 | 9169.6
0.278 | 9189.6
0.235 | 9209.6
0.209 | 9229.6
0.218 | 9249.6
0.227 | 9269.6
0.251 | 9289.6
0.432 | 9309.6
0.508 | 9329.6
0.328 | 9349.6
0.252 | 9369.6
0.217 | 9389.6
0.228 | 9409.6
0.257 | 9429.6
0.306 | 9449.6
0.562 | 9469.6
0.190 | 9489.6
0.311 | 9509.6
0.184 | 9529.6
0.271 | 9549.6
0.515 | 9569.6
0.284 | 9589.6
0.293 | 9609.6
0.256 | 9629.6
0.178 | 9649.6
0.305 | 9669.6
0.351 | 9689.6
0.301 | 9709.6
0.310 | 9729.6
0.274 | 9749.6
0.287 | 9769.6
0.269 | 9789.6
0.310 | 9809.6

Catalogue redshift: 0.58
